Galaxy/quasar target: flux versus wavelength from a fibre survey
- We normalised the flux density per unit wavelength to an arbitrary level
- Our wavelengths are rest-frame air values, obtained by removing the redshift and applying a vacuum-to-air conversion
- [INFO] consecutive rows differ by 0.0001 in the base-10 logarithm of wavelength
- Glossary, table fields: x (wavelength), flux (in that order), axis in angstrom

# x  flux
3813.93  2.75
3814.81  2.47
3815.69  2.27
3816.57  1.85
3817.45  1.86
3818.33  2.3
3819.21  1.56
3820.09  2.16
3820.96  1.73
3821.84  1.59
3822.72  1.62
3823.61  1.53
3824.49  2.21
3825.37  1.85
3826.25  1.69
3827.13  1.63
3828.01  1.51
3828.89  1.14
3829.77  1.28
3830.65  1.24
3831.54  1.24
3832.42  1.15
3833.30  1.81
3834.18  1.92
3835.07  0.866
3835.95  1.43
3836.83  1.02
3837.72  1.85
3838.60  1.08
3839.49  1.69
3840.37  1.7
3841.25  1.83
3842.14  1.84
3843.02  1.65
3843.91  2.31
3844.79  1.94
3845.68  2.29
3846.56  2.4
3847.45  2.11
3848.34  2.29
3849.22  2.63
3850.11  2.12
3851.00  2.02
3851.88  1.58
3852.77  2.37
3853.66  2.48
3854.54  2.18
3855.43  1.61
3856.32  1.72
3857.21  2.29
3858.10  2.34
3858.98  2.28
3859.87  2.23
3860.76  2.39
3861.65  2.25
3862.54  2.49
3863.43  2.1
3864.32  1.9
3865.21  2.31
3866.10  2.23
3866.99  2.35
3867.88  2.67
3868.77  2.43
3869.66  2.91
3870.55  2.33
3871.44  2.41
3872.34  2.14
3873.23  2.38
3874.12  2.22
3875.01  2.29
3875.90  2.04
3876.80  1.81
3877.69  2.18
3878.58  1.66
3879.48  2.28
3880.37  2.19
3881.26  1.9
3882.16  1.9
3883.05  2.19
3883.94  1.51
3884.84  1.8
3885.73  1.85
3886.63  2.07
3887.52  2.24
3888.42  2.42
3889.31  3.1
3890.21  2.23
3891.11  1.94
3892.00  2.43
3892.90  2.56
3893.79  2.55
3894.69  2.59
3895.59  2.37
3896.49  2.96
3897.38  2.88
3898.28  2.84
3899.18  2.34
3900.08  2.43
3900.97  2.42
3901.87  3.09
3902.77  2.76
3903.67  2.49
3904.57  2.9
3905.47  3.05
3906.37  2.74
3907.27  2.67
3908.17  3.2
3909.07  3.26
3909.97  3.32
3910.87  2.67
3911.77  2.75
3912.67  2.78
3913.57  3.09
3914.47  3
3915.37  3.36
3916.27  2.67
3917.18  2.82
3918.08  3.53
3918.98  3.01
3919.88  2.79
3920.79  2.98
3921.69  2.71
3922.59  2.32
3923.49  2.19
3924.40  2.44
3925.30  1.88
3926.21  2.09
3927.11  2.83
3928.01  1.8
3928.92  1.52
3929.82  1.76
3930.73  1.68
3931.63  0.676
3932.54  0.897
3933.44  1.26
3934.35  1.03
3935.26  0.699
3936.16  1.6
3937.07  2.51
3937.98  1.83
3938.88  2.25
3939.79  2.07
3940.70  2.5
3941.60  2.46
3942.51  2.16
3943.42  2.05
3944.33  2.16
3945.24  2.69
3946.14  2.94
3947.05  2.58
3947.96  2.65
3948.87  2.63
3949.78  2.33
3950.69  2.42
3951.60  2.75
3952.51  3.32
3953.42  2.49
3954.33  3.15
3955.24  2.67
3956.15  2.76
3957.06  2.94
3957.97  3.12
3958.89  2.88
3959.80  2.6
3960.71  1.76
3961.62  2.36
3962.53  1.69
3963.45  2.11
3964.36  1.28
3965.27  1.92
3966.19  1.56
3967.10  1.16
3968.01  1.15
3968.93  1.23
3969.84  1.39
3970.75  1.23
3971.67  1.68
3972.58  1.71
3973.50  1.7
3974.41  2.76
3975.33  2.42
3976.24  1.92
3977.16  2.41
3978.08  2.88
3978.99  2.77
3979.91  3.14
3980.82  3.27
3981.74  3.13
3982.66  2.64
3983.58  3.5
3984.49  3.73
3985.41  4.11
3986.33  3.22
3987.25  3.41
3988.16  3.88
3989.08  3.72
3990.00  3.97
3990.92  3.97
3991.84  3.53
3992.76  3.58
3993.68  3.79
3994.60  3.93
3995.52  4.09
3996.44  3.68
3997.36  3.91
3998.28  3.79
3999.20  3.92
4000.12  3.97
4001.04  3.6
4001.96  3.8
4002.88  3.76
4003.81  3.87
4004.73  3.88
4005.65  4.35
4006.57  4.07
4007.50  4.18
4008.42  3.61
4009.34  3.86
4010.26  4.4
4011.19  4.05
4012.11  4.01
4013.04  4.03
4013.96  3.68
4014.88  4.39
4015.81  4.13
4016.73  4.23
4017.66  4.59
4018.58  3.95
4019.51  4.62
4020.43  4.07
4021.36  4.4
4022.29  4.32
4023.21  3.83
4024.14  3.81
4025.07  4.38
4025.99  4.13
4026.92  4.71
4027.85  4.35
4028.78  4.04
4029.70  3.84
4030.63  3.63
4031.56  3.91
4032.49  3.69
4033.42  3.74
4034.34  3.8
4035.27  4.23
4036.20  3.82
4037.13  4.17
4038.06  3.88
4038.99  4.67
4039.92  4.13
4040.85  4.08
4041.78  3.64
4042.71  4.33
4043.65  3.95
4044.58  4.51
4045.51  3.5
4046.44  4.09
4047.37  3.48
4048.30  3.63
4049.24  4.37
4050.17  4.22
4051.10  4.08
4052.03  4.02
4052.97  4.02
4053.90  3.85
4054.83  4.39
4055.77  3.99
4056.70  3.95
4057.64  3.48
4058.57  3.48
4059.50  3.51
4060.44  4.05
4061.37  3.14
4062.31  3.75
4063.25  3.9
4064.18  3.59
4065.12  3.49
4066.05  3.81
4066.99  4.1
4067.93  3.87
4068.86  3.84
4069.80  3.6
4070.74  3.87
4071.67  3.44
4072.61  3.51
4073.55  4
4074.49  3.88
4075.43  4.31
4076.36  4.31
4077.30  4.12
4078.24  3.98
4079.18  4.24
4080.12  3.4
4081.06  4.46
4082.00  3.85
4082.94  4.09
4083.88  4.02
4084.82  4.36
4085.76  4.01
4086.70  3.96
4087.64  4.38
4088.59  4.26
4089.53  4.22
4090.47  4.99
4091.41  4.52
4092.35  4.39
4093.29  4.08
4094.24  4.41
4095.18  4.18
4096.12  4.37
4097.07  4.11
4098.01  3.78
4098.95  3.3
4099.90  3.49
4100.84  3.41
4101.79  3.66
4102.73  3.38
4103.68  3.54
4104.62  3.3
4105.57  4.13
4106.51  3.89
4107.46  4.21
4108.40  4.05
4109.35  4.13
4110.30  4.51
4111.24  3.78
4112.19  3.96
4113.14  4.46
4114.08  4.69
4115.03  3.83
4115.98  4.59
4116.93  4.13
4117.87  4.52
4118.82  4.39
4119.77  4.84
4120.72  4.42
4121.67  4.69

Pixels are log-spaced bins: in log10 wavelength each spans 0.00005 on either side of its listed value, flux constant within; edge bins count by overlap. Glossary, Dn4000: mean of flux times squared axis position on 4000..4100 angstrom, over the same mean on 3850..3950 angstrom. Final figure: 1.85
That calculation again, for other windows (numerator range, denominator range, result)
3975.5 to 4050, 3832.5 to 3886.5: 2.04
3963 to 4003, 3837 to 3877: 1.45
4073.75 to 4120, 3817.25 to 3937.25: 2.11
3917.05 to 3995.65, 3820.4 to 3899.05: 1.27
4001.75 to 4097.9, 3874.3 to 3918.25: 1.72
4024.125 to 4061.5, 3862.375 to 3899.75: 1.89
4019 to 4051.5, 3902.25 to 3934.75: 1.74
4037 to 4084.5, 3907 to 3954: 1.75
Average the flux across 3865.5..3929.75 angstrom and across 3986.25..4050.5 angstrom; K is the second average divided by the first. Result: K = 1.6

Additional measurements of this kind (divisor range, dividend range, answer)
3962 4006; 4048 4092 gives 1.34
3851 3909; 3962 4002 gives 1.22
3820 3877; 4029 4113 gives 2.02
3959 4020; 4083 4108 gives 1.26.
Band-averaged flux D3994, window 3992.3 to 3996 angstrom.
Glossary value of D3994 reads 3.85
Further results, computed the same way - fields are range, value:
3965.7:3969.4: 1.28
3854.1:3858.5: 2.02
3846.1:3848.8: 2.27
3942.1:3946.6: 2.4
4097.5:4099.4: 3.57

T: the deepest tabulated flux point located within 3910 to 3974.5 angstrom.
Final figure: 0.676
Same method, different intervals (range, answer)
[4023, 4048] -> 3.48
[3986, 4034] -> 3.22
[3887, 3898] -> 1.94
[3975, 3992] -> 1.92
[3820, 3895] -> 0.866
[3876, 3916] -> 1.51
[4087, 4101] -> 3.3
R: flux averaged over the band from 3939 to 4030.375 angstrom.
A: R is 3.18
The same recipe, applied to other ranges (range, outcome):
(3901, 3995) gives 2.53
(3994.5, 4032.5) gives 4.04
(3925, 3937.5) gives 1.58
